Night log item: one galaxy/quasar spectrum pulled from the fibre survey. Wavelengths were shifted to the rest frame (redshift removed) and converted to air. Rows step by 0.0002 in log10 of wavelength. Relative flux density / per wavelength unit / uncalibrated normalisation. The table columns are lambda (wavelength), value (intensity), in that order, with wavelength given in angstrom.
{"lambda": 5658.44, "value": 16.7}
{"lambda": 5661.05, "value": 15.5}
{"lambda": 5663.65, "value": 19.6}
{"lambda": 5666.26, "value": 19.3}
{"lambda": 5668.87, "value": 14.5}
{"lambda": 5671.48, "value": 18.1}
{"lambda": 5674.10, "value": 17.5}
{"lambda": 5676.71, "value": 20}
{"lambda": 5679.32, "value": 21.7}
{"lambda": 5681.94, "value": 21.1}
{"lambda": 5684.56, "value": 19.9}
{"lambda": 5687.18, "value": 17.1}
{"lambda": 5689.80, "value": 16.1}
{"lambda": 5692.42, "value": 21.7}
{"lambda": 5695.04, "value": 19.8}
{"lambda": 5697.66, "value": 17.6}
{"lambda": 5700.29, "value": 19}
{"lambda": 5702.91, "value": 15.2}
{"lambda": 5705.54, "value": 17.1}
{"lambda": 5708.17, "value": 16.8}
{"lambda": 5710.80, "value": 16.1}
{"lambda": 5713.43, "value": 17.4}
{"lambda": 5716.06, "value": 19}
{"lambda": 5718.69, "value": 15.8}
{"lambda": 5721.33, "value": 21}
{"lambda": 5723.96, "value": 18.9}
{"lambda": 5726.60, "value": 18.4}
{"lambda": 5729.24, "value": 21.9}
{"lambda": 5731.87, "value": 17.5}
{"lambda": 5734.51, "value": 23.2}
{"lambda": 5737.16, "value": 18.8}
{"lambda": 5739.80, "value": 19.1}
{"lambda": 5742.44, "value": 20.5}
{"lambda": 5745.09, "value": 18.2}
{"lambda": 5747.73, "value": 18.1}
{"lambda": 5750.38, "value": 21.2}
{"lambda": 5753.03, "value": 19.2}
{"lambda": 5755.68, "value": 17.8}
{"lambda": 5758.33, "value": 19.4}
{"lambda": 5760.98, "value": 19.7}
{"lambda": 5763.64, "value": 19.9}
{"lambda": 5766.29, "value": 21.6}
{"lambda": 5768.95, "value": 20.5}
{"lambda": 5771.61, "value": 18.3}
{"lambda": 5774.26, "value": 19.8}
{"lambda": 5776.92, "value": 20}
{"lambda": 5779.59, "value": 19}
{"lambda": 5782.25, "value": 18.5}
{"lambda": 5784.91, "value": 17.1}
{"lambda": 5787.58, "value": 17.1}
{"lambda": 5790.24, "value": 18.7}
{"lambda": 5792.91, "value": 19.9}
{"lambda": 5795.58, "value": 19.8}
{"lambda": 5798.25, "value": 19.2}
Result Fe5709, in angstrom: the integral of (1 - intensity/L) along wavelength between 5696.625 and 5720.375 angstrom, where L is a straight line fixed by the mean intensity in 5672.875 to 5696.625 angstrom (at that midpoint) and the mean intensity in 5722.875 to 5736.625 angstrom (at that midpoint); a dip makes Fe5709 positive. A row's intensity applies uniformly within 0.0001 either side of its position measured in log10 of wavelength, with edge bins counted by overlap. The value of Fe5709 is 3.0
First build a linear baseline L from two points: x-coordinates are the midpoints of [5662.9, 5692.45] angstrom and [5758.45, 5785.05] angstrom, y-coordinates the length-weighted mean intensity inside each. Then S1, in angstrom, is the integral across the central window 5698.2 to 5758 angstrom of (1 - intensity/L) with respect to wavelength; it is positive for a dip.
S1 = 1.7 angstrom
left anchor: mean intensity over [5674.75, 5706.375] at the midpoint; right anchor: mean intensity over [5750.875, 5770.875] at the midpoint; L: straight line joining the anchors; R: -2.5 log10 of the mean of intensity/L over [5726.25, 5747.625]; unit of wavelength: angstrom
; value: -0.013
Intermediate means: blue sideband 18.9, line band 19.7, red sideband 19.7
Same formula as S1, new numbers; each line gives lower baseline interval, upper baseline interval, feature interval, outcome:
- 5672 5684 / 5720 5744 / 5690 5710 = 1.9 angstrom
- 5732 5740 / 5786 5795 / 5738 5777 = 0.0 angstrom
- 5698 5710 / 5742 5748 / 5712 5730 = -1.0 angstrom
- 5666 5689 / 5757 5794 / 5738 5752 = -0.2 angstrom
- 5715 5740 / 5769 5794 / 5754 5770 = -0.7 angstrom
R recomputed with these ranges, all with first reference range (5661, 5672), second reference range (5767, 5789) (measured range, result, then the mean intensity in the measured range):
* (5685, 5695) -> -0.05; 18.6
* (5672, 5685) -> -0.13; 19.9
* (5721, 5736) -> -0.10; 20.1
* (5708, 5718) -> 0.05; 17.3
